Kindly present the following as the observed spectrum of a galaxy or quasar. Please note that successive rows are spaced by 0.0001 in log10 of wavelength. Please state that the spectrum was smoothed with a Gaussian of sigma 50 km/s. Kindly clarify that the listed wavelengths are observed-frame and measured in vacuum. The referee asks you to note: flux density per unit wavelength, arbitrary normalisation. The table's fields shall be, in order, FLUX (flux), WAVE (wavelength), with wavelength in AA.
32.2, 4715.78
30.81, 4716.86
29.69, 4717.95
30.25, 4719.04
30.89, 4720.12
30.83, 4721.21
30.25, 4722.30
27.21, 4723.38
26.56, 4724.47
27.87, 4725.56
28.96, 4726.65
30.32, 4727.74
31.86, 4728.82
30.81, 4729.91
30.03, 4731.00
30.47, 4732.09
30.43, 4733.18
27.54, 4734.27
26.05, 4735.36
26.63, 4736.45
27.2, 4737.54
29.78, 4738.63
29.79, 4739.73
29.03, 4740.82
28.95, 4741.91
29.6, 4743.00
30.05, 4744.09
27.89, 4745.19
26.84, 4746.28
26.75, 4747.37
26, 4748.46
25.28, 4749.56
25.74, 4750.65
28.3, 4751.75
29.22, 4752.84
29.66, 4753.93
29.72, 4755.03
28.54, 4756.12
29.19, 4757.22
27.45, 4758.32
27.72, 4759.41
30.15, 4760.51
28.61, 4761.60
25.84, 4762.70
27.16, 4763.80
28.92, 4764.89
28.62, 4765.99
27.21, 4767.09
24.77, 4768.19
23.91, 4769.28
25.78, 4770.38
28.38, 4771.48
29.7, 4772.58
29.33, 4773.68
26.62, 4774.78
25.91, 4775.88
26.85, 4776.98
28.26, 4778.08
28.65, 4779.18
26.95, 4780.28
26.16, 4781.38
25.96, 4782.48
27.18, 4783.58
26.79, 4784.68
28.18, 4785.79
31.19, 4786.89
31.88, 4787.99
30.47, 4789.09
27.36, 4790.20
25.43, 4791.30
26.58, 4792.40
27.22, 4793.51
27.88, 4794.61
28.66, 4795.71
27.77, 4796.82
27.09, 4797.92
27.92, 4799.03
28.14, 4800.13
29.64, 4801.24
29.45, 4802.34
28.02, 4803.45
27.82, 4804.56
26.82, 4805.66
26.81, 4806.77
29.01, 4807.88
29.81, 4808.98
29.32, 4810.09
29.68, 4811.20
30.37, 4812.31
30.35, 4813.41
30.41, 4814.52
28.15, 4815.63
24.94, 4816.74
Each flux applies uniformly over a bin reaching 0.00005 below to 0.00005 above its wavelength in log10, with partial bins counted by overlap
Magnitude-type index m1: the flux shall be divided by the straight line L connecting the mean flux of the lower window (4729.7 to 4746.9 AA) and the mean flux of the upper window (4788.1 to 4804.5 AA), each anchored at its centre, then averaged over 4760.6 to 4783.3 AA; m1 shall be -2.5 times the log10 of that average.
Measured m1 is 0.044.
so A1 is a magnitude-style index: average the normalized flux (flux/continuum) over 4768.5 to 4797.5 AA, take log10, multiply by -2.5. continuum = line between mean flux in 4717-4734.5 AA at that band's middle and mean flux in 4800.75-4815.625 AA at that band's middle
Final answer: 0.06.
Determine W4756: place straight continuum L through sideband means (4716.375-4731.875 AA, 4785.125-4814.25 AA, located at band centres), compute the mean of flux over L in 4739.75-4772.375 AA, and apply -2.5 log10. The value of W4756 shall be 0.05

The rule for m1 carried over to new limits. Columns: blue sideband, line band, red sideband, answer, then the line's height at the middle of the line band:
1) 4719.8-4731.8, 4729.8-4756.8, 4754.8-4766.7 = 0.022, 28.9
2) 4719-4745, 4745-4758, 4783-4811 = 0.044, 28.9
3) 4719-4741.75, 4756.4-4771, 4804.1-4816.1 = 0.067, 29.1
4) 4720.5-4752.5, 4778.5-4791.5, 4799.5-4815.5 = 0.028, 28.8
